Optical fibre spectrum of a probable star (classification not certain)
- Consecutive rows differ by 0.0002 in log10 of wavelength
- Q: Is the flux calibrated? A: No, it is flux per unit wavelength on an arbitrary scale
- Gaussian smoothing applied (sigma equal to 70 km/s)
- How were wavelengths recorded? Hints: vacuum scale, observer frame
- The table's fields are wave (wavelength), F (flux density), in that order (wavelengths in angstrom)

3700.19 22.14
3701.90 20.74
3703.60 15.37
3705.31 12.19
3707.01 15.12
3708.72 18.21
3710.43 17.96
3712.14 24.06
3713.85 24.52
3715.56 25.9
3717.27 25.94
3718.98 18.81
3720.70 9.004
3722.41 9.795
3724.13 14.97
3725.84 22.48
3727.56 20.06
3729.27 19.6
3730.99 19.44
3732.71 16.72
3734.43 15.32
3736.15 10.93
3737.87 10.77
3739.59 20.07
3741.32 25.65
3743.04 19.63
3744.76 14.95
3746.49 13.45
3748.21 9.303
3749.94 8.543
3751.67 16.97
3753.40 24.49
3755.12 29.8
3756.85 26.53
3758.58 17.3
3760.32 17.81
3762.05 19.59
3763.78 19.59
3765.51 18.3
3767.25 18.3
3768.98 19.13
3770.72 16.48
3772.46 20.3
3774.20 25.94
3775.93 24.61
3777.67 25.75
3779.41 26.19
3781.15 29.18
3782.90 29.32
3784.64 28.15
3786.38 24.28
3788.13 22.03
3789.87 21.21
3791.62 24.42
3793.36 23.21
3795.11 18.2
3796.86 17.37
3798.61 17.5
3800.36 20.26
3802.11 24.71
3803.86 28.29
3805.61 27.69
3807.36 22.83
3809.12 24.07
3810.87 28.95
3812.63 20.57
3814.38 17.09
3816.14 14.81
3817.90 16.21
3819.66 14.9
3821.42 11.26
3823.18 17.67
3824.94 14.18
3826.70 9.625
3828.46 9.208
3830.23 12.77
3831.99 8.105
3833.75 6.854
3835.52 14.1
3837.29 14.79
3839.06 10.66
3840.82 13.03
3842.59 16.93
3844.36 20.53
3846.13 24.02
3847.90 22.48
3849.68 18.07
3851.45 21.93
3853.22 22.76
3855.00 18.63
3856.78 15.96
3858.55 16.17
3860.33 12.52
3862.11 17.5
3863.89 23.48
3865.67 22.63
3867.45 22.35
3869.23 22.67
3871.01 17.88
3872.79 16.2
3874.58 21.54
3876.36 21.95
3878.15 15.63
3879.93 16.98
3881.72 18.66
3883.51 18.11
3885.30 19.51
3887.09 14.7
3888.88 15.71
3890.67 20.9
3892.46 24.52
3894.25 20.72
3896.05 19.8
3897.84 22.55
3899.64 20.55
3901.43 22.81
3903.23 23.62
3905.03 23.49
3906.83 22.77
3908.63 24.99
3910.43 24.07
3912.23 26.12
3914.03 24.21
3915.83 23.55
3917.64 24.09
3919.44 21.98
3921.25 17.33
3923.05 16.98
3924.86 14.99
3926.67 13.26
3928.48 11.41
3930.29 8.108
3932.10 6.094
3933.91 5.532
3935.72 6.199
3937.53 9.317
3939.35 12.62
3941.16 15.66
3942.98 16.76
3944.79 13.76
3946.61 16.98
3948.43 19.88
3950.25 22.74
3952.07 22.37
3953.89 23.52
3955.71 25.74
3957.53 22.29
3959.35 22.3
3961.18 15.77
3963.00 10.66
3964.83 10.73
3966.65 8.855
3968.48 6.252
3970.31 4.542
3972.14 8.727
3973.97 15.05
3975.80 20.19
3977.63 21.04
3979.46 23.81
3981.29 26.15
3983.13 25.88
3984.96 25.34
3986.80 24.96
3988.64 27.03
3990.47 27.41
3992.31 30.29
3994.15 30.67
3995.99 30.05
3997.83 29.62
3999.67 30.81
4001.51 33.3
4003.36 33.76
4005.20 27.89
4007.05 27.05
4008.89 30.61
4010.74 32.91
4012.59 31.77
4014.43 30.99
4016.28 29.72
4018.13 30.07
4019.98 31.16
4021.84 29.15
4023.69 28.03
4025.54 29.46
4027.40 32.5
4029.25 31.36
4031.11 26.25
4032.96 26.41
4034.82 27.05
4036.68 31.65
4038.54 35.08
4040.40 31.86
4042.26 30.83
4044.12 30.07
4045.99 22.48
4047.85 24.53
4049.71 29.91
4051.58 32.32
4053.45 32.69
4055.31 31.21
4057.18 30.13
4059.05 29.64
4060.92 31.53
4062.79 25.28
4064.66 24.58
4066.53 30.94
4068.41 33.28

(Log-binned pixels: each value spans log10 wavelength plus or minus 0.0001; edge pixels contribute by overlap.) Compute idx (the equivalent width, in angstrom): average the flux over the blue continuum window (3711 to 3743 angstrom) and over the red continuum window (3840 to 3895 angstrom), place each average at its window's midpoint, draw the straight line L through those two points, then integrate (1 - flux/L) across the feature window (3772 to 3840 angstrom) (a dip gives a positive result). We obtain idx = -2.7 angstrom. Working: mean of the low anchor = 18.6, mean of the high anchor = 19.2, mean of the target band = 19.6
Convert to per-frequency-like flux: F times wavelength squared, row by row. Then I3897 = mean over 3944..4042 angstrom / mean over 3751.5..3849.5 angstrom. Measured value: 1.4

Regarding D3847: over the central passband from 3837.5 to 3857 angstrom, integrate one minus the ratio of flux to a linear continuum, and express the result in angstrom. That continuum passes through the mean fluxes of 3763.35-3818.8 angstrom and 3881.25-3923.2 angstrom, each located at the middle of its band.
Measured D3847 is 2.9 angstrom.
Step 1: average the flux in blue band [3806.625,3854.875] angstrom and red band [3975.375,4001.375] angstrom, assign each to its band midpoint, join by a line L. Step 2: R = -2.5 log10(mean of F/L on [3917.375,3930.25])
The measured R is 0.37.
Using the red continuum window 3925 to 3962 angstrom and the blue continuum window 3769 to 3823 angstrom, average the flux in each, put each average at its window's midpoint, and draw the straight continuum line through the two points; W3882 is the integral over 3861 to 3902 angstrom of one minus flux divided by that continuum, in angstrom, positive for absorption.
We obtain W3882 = -3.5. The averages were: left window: 22.1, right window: 15.5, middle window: 19.8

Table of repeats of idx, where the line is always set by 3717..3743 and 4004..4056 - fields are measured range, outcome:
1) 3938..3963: 7.3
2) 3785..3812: -4.0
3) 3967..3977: 5.9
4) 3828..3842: 6.6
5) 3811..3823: 2.4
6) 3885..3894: 1.8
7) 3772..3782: -3.3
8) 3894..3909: 1.3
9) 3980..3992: 0.7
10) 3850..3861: 2.1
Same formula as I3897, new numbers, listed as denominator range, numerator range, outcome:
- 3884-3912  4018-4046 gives 1.49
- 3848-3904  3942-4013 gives 1.21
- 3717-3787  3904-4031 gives 1.25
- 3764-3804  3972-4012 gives 1.33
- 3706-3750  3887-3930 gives 1.29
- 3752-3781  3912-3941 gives 0.73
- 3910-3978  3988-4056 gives 1.96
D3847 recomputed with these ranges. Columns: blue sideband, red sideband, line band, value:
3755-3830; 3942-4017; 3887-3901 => 1.0 angstrom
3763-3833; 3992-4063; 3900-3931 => 6.0 angstrom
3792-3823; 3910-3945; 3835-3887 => -0.9 angstrom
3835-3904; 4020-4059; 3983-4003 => -1.6 angstrom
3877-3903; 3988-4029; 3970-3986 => 4.7 angstrom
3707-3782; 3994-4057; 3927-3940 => 8.8 angstrom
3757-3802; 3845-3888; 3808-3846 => 9.7 angstrom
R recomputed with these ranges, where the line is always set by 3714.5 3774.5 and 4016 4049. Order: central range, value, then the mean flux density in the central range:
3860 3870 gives 0.12 mag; 20.6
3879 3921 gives 0.14 mag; 21.4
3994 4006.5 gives -0.10 mag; 30.8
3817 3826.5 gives 0.42 mag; 14.5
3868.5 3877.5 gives 0.17 mag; 19.9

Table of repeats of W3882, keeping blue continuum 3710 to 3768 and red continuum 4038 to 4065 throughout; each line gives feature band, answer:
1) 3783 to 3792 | -1.93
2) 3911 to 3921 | 0.46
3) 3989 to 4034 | -3.10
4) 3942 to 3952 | 2.88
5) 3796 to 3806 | -0.85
